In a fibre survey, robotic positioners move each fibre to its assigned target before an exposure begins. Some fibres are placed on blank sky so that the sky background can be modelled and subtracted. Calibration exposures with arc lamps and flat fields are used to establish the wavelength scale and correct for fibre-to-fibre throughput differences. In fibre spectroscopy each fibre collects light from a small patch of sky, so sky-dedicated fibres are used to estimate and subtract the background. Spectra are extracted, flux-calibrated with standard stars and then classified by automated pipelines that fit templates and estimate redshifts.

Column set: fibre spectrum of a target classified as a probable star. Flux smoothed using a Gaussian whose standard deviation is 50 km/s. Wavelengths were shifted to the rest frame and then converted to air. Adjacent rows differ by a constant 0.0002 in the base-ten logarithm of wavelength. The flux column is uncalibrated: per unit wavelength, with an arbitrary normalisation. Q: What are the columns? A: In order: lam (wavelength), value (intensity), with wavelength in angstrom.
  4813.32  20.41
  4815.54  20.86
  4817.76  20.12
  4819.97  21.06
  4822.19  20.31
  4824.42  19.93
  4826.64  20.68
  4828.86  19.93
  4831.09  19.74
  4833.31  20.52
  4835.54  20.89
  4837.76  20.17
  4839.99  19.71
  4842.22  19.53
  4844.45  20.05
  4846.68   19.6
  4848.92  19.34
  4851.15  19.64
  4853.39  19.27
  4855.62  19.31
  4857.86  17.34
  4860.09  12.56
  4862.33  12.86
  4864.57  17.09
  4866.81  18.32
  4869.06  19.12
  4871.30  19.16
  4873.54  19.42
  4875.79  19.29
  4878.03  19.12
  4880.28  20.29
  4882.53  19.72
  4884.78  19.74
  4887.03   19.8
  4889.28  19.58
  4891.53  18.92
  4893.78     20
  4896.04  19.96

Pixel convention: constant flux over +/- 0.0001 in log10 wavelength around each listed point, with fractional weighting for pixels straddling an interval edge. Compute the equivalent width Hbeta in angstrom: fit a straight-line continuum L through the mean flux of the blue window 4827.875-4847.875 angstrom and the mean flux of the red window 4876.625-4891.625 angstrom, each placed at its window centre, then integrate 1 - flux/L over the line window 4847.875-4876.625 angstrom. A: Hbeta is 2.8 angstrom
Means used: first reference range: 20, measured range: 17.9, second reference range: 19.6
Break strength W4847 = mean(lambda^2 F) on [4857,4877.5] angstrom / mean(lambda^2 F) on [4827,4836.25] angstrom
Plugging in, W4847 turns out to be 0.87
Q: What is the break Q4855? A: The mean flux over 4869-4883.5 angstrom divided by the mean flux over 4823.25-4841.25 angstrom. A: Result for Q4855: 1.0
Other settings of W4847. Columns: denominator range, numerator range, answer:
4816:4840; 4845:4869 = 0.88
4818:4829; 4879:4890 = 1.00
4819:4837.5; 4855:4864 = 0.77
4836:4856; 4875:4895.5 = 1.01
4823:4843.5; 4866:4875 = 0.96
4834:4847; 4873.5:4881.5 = 0.99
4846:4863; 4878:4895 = 1.14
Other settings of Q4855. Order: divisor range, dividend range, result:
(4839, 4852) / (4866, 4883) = 0.98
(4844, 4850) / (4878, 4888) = 1.01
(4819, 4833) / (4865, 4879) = 0.94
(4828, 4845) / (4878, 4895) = 0.98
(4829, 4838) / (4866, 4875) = 0.94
